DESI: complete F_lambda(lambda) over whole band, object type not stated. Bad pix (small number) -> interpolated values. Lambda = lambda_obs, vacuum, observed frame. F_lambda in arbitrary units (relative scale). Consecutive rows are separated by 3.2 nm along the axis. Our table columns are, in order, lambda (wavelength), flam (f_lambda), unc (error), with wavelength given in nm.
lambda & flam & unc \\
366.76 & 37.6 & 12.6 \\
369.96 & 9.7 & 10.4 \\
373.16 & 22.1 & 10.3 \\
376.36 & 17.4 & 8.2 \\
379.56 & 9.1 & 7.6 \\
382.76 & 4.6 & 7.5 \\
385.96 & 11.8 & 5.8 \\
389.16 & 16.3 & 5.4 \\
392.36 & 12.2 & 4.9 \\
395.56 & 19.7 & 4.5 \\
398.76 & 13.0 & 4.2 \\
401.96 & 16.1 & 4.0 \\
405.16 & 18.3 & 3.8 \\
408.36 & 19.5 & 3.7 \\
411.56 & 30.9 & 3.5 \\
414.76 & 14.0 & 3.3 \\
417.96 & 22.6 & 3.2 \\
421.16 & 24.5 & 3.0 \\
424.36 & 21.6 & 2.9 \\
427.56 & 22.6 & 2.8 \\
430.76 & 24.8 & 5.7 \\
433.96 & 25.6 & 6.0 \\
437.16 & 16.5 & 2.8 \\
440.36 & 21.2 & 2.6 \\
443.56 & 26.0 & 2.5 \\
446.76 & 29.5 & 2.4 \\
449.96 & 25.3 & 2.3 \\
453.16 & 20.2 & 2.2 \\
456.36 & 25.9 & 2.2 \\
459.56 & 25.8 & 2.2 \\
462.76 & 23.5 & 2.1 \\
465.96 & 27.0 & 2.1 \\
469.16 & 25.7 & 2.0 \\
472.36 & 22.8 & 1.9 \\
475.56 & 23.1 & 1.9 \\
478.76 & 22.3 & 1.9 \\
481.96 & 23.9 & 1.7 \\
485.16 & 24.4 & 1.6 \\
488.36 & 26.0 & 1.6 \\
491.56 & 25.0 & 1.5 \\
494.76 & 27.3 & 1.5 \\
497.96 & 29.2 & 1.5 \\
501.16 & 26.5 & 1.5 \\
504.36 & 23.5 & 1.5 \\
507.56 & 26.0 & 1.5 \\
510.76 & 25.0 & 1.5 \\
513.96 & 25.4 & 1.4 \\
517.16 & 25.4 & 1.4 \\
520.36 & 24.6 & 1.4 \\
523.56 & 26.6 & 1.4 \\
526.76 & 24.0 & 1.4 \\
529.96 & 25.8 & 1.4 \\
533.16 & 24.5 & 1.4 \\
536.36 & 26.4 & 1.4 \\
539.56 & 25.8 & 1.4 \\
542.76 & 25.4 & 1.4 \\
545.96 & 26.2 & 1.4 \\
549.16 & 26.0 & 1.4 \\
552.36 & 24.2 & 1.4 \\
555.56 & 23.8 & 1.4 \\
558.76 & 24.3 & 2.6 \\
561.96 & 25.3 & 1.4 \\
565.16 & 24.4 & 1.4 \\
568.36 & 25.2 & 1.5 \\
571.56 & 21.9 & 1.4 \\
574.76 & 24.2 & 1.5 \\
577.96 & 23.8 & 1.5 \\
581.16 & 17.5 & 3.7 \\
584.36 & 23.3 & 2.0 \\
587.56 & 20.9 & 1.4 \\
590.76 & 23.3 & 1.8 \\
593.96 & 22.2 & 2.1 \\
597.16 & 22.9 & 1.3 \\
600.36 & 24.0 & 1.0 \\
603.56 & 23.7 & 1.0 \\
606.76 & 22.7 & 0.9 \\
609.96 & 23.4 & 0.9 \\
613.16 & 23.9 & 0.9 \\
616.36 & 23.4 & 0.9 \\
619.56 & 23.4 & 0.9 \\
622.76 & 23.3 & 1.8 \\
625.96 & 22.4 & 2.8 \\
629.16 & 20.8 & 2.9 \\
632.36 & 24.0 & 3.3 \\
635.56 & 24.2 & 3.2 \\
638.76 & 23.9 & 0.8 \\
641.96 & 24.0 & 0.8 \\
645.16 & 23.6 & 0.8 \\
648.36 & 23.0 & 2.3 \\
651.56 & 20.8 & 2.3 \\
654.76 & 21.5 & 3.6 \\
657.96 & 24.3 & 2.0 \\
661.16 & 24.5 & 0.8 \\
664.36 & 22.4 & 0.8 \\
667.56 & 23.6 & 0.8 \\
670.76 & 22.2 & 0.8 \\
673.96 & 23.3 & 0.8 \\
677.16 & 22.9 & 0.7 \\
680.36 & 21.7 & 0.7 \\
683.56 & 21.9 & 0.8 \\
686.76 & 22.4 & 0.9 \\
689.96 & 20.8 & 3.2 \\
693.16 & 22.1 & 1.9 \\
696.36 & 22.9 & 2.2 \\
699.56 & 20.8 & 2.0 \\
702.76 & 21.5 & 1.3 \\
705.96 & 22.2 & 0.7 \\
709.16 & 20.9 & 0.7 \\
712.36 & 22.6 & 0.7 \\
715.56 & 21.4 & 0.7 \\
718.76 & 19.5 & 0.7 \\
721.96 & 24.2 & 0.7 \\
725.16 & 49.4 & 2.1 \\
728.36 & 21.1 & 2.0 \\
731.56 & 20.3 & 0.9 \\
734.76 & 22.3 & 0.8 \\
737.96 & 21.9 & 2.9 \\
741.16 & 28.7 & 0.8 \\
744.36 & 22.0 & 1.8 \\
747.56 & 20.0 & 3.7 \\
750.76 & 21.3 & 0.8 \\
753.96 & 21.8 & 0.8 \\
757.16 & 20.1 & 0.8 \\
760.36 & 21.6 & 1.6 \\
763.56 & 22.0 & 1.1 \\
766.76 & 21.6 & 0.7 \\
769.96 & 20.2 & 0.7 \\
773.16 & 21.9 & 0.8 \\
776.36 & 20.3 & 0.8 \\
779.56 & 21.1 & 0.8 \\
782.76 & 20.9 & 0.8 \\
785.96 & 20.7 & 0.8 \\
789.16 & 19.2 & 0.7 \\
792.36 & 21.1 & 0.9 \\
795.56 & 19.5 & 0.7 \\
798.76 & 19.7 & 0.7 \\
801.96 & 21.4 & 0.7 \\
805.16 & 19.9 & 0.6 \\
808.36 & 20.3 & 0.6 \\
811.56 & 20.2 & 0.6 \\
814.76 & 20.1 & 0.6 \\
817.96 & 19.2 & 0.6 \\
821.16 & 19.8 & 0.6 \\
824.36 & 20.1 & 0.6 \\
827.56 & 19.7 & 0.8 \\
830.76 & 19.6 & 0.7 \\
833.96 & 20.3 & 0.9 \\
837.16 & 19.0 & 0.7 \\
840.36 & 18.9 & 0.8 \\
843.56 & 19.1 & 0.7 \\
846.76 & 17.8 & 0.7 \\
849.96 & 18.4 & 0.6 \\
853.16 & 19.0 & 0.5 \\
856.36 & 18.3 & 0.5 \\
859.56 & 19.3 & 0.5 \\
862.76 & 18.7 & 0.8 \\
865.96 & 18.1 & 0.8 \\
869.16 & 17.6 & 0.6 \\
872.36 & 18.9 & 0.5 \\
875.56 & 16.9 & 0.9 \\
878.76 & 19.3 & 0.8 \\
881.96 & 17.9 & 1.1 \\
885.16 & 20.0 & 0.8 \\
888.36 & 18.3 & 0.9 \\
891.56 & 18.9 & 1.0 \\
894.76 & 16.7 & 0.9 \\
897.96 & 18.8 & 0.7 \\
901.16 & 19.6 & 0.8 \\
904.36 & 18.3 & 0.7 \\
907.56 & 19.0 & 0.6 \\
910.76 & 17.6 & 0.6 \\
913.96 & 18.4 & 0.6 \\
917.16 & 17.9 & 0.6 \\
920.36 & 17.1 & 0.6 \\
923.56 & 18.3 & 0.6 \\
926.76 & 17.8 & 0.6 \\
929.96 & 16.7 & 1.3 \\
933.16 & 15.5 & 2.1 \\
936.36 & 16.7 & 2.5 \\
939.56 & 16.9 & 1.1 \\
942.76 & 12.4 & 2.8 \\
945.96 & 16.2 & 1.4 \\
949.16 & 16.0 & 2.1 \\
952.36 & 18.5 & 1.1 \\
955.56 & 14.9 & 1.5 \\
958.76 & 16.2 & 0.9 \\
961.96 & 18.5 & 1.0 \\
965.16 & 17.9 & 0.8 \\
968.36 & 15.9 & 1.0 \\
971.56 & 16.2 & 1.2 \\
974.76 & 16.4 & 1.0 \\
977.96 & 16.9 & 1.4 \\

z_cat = 0.10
